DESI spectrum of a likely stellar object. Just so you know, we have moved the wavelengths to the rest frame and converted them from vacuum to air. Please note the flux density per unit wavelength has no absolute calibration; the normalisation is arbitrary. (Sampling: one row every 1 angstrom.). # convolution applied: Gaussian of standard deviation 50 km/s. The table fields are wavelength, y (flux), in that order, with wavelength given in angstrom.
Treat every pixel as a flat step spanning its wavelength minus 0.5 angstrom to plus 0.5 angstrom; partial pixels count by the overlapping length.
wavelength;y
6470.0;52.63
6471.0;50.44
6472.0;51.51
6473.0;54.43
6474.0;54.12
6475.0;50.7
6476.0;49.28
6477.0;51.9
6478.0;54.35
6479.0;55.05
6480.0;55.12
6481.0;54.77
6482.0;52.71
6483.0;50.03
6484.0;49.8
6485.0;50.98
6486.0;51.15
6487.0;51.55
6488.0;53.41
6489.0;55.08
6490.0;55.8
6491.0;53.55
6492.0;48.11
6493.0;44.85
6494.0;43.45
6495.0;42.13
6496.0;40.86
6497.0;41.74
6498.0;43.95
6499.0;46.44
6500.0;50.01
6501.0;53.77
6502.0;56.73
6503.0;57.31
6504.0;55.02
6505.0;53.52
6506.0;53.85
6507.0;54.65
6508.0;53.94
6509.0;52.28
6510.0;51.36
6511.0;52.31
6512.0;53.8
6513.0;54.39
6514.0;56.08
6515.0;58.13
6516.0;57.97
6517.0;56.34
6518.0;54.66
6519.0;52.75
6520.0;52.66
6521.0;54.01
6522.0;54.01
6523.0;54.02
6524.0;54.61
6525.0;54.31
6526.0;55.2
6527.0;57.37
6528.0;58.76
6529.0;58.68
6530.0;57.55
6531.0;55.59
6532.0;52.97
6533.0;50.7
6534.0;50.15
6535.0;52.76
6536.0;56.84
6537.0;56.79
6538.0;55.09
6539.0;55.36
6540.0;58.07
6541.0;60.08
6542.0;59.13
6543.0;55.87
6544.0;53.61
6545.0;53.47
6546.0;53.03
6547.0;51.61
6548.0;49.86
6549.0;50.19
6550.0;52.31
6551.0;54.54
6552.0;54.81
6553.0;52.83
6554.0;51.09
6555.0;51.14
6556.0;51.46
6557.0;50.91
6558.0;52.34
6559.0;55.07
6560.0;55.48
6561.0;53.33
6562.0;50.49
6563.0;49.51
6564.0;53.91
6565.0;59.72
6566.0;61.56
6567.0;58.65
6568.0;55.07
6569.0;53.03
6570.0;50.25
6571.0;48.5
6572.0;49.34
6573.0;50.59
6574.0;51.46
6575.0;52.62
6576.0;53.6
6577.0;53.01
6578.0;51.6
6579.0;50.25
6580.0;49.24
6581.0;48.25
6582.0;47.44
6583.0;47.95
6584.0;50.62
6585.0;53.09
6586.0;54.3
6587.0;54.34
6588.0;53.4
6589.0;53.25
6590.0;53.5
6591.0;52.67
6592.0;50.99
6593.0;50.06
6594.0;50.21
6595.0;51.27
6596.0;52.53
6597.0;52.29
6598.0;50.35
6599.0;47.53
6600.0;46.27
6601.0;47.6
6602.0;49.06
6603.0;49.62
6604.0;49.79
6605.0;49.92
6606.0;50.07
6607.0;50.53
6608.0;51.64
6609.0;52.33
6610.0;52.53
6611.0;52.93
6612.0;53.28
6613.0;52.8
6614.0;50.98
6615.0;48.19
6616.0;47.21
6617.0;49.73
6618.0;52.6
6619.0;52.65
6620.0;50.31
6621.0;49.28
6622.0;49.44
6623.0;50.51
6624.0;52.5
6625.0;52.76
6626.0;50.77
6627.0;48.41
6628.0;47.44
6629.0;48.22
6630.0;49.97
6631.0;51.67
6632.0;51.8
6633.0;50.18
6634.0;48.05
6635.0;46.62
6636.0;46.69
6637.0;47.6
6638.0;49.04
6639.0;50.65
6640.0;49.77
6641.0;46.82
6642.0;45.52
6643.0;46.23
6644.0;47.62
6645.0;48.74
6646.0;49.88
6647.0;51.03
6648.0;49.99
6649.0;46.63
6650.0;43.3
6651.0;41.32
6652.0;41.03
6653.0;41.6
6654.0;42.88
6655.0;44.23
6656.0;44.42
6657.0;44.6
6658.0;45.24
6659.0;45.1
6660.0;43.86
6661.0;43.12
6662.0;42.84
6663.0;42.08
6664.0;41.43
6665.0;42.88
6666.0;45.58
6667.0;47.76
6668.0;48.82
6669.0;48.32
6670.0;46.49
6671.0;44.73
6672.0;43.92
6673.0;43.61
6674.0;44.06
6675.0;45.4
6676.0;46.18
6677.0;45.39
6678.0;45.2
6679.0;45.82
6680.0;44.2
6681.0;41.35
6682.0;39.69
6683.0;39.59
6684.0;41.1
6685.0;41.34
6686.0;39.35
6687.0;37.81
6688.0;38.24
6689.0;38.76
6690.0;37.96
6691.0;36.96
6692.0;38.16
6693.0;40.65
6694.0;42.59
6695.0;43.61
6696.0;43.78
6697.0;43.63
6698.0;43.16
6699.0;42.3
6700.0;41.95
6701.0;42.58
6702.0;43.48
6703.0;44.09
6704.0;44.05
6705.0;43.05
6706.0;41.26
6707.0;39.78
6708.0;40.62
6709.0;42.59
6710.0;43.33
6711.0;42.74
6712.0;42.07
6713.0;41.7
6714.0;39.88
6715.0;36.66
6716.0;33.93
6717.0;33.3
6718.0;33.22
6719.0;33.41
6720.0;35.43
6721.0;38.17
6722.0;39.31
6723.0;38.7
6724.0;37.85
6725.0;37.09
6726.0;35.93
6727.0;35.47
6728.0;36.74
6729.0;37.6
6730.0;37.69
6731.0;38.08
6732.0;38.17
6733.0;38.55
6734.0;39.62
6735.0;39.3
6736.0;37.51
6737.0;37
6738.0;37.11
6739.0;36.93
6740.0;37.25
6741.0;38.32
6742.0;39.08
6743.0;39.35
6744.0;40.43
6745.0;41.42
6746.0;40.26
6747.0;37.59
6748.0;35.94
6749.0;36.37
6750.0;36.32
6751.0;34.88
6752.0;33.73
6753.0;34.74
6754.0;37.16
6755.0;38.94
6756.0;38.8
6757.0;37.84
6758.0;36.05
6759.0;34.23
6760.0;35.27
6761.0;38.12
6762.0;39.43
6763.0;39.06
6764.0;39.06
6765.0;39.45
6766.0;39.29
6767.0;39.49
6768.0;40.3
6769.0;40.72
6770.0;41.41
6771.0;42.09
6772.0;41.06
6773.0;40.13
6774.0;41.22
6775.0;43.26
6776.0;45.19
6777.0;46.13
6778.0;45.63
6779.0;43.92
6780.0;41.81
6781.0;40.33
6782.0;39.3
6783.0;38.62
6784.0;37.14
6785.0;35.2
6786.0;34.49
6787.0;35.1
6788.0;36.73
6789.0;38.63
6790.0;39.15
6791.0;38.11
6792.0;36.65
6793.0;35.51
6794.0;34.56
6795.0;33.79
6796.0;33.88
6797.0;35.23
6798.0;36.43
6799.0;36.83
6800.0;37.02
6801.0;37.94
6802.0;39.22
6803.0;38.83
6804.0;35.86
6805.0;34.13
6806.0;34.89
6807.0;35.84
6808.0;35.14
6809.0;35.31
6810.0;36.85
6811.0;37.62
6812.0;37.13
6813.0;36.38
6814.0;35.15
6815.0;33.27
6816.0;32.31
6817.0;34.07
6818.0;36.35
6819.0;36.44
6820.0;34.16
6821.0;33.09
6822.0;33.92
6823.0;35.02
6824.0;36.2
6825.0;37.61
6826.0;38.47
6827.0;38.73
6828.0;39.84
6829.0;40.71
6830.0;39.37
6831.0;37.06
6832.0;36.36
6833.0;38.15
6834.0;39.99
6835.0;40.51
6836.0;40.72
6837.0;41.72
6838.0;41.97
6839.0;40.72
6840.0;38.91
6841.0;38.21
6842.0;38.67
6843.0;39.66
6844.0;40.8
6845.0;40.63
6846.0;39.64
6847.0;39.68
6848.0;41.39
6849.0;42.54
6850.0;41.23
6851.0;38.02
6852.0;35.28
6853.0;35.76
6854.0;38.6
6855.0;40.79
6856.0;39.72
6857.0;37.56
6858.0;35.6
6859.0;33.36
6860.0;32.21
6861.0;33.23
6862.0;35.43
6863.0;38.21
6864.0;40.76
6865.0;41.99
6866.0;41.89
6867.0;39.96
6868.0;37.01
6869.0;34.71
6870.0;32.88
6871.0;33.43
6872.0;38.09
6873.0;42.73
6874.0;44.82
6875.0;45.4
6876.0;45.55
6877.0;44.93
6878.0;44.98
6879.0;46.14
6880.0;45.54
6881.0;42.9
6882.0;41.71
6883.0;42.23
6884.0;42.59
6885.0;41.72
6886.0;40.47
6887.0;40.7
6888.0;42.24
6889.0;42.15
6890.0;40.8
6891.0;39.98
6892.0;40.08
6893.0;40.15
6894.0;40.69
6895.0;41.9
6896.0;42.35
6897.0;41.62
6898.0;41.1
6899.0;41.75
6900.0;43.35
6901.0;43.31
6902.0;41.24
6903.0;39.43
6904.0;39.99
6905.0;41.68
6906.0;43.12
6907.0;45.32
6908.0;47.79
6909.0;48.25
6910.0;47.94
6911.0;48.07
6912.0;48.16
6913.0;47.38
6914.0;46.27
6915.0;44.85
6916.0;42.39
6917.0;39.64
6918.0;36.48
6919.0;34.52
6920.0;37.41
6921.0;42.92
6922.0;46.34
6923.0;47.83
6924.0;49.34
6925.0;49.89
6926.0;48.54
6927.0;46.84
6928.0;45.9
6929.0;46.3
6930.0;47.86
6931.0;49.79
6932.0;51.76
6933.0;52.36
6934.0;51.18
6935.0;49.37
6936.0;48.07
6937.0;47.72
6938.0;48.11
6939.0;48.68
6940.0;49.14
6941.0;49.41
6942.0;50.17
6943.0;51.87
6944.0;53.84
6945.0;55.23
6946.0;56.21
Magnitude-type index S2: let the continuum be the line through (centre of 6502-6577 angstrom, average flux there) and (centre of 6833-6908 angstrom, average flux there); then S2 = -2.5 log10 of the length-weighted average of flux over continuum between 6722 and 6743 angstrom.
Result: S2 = 0.22 mag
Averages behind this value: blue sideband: 54.1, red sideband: 40.4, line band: 37.8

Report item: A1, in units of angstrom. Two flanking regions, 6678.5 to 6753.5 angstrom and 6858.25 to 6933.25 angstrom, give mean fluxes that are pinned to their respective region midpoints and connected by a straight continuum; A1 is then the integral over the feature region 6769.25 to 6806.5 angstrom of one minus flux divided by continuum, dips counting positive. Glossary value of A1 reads 1.8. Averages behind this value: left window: 39.2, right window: 42.5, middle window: 38.5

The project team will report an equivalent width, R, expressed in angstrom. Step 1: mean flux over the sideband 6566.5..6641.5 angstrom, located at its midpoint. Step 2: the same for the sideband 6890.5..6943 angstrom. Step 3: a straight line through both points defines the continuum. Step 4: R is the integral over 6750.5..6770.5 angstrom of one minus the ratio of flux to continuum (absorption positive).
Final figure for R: 4.2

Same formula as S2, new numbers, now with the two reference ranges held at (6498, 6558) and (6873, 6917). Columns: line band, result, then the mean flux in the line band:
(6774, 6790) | 0.16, 40.1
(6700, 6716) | 0.17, 41.6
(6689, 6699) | 0.20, 41.1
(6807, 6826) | 0.27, 35.4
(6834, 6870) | 0.15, 38.7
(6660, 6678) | 0.12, 44.8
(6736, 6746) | 0.23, 38.6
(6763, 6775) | 0.16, 40.4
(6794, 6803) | 0.26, 36.3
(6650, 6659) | 0.16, 43.3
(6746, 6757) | 0.28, 36.7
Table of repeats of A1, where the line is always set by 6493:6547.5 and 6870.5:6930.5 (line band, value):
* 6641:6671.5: 2.78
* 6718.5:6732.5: 3.16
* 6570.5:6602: 0.48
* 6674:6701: 3.98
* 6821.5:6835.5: 2.23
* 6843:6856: 1.49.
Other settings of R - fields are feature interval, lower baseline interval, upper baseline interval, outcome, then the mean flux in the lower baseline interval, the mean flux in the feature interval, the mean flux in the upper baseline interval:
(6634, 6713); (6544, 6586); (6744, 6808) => 2.1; 52.3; 43.9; 38.2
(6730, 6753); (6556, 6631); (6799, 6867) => 2.7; 51.4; 37.8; 37.7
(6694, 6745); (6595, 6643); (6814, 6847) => 5.6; 49.9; 39.4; 37.9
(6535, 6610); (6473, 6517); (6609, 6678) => -4.3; 51.8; 52.4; 47.5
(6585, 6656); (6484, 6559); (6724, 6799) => -3.8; 53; 49.5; 38.3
